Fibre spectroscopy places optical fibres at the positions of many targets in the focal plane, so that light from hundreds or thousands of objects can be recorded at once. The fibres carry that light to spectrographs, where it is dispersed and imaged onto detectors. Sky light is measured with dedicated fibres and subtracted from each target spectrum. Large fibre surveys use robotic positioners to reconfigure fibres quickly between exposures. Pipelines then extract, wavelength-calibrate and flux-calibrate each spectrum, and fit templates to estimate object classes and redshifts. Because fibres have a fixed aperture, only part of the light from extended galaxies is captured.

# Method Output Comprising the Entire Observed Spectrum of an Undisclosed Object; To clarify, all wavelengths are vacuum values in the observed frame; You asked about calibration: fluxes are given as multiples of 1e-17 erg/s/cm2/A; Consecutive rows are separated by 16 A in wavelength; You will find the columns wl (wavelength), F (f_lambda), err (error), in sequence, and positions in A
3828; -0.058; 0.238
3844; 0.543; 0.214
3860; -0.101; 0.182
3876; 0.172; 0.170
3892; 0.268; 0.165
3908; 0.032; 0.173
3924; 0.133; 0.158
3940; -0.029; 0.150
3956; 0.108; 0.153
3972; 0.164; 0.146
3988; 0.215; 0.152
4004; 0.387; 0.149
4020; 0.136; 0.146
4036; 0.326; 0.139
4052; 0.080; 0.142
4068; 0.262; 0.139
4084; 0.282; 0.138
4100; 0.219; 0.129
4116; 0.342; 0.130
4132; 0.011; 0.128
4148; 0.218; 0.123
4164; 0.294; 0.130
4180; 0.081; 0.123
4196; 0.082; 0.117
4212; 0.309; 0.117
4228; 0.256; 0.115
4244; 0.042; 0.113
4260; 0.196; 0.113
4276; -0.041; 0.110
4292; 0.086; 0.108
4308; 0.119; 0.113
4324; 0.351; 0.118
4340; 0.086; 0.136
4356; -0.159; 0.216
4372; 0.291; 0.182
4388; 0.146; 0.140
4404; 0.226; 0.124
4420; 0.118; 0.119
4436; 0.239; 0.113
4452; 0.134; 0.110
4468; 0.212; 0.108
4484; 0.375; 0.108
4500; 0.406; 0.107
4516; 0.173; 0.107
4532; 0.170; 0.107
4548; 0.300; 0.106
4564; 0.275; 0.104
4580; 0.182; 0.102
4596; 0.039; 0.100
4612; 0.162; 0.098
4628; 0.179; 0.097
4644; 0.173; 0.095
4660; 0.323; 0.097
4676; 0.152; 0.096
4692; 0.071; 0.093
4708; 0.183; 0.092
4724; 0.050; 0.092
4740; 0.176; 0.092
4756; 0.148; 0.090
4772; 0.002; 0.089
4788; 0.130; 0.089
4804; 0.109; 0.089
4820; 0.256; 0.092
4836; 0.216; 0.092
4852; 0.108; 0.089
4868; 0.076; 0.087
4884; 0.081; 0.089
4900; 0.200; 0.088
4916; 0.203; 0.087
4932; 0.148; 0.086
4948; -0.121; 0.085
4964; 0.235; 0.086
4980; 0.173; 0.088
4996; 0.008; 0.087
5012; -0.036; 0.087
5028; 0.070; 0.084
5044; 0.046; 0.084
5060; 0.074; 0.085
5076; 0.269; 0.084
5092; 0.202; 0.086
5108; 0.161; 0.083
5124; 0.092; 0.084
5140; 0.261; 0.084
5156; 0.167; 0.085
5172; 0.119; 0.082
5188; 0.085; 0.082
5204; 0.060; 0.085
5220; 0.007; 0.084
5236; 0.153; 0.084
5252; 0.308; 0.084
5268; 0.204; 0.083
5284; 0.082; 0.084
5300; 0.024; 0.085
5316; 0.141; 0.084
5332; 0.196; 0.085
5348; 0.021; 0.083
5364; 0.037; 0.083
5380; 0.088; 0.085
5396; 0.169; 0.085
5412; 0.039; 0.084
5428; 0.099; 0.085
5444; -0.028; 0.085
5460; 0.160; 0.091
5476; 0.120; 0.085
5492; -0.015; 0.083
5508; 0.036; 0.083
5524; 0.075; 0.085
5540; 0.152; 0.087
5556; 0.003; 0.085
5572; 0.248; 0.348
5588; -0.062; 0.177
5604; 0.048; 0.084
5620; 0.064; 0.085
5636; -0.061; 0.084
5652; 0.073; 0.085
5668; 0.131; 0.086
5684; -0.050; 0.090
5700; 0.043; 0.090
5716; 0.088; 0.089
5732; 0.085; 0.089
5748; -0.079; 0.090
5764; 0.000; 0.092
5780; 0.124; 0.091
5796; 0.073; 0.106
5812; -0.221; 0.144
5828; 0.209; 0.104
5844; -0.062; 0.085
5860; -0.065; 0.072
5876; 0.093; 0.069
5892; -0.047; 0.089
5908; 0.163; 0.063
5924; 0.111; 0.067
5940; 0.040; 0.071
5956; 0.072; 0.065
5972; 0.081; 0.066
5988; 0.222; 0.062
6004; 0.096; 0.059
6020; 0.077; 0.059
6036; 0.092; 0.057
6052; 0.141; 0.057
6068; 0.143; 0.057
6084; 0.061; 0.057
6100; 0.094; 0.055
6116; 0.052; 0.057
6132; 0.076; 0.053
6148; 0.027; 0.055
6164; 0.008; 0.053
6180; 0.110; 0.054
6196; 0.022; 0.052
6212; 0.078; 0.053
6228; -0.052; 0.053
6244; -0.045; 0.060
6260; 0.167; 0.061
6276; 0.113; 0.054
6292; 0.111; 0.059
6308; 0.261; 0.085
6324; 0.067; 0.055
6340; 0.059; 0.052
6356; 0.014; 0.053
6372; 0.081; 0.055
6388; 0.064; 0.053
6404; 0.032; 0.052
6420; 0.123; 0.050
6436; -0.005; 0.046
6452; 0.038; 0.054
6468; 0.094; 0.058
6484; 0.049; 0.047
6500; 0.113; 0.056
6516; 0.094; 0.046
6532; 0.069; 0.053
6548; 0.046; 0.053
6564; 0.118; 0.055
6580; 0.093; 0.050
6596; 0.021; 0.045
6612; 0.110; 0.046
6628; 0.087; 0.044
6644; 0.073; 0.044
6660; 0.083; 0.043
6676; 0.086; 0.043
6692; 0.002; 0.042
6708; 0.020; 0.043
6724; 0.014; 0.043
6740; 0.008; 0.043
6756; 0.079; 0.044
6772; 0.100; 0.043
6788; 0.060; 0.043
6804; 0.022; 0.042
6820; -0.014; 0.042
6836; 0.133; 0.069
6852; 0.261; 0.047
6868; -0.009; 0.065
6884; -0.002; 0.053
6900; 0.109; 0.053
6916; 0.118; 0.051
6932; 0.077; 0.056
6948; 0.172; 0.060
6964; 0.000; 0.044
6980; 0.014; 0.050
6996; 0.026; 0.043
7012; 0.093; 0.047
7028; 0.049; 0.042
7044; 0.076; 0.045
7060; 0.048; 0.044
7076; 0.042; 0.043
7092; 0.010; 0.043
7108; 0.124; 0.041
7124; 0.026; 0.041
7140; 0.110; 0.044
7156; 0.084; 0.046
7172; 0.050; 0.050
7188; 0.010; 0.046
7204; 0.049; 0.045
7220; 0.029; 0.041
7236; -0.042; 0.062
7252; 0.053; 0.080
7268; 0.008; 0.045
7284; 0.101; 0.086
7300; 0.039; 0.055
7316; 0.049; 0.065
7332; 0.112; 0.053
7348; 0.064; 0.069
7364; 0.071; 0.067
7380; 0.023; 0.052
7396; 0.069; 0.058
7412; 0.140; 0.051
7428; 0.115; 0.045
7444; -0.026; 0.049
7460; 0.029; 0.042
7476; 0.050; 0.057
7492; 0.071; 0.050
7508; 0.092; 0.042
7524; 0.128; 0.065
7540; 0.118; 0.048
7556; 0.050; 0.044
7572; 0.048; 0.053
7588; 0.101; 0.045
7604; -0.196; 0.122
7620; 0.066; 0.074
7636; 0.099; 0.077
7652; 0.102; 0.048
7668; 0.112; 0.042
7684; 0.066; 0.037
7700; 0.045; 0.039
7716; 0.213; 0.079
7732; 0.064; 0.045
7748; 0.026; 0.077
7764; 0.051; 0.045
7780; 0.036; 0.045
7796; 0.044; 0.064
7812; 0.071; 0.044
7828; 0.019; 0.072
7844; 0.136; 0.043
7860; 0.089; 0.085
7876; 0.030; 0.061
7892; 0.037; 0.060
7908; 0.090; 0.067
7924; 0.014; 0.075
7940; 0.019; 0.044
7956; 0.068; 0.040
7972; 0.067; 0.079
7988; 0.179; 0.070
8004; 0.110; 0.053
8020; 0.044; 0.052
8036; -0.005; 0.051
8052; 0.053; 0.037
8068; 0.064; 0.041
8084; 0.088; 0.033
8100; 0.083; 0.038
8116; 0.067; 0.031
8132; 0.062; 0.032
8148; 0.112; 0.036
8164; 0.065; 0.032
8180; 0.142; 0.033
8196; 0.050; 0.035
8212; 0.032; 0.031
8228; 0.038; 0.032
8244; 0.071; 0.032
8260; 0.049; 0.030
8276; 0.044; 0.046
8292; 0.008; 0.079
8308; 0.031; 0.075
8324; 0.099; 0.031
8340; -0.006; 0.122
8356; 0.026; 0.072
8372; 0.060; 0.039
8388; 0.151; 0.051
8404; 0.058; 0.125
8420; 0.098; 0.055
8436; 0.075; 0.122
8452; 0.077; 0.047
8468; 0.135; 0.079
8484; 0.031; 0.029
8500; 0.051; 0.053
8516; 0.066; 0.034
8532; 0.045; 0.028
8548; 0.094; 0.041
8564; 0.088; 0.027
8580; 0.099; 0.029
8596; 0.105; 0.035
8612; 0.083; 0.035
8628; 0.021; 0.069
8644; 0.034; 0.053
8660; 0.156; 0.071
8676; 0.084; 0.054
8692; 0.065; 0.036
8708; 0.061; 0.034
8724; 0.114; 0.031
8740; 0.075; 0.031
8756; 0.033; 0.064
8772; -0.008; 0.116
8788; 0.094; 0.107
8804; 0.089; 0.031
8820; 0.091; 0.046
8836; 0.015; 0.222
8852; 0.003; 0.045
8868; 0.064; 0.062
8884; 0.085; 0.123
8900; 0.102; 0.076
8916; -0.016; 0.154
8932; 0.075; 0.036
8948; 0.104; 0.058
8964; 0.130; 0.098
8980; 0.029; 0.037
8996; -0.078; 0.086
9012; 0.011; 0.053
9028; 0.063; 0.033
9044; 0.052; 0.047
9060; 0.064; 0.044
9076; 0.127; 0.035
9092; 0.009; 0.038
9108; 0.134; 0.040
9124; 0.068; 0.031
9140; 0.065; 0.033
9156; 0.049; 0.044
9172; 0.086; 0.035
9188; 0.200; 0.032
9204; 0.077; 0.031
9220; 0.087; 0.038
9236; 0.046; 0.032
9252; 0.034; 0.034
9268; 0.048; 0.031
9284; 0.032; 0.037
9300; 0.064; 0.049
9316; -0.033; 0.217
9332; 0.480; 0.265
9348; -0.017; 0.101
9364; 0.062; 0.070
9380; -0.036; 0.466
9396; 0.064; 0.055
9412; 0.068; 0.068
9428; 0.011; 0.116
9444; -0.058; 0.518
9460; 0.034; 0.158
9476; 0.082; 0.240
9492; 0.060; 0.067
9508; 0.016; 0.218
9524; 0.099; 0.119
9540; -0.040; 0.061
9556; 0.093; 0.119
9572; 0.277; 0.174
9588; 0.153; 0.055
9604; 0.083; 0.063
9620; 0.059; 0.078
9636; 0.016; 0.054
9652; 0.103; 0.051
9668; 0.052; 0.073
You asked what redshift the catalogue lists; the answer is 0.836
